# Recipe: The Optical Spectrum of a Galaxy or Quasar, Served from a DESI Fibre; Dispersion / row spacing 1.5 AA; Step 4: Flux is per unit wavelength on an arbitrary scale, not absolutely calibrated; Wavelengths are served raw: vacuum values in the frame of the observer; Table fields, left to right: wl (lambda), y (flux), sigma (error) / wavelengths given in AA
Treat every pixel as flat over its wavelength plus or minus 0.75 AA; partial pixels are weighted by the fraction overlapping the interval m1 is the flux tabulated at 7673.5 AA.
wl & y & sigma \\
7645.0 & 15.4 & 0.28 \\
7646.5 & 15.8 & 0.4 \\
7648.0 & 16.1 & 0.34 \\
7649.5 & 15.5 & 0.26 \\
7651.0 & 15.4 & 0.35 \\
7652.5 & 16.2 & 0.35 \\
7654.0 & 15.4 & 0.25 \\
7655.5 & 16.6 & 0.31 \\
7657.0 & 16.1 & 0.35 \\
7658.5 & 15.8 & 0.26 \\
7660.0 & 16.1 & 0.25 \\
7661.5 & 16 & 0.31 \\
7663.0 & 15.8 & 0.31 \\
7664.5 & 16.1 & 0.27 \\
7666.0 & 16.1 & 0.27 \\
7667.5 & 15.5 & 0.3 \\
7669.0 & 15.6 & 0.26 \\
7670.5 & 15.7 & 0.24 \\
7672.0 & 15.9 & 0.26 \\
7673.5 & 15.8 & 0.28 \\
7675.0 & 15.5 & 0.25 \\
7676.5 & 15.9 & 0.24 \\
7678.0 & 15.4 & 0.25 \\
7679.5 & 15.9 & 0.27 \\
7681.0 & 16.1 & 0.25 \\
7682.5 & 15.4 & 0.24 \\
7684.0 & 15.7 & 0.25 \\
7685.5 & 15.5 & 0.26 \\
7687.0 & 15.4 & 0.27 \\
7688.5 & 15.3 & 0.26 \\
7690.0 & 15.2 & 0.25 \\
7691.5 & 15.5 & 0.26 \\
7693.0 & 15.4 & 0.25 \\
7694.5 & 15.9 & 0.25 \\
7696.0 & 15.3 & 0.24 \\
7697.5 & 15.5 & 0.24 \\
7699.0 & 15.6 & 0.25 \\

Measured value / 15.8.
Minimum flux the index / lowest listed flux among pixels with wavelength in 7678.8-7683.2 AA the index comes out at 15.4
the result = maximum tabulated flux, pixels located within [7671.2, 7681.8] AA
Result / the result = 16.1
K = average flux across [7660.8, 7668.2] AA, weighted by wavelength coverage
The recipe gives 15.9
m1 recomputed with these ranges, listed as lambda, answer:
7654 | 15.4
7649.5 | 15.5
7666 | 16.1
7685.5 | 15.5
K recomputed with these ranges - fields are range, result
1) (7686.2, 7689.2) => 15.4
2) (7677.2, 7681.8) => 15.8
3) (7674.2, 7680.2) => 15.7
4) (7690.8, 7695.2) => 15.6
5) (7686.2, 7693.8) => 15.4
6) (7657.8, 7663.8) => 15.9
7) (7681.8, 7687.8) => 15.5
